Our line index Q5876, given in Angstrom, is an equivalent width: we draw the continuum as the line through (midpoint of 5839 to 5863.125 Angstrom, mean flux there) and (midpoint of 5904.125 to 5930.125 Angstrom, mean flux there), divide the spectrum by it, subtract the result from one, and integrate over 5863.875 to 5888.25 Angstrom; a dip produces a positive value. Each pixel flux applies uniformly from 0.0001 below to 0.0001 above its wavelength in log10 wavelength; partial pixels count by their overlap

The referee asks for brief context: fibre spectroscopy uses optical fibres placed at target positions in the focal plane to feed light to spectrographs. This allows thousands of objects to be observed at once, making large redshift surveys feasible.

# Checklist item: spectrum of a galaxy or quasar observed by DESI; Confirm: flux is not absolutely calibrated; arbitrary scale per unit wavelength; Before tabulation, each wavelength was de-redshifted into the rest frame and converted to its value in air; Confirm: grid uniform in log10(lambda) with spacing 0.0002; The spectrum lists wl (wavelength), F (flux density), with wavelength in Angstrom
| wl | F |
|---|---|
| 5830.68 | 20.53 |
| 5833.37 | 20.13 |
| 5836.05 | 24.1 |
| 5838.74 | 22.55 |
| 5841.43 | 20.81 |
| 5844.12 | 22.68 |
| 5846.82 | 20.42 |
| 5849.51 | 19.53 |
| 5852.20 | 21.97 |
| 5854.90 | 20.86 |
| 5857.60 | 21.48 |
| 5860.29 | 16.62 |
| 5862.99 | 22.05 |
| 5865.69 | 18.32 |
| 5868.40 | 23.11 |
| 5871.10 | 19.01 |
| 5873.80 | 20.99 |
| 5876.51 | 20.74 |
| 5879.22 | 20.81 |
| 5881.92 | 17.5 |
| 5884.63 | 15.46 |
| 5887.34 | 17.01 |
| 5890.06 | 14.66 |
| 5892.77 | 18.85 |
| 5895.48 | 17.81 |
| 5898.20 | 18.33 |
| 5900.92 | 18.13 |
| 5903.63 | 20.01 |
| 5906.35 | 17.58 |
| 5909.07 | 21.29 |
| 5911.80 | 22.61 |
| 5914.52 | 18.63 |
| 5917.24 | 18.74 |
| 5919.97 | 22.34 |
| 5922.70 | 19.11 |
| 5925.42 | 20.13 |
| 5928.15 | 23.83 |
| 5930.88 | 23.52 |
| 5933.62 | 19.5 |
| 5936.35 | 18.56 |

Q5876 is 1.59 Angstrom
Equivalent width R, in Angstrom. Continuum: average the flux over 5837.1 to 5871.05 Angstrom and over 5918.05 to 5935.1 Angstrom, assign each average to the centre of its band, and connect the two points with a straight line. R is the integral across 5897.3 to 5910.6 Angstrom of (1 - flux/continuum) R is 1.3 Angstrom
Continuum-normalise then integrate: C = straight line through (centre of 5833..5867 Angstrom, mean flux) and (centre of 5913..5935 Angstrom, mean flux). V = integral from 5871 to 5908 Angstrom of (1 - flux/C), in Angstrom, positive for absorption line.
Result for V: 4.4 Angstrom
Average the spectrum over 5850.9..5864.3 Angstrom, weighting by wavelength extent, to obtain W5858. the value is 20.6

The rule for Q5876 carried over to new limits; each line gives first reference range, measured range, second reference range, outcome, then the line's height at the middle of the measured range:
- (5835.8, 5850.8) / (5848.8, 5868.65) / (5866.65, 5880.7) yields 0.73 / 21.2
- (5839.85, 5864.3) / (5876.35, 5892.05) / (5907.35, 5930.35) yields 2.48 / 20.8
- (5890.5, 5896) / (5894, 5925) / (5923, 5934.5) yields 0.03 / 19.5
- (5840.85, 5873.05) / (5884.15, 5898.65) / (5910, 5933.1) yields 2.64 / 20.8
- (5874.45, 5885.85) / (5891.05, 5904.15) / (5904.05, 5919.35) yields 0.67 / 19.4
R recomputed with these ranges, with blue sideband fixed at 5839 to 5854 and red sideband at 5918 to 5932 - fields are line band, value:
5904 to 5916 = 0.9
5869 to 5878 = 0.4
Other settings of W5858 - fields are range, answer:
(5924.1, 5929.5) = 22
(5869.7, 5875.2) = 20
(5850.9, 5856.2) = 21.4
